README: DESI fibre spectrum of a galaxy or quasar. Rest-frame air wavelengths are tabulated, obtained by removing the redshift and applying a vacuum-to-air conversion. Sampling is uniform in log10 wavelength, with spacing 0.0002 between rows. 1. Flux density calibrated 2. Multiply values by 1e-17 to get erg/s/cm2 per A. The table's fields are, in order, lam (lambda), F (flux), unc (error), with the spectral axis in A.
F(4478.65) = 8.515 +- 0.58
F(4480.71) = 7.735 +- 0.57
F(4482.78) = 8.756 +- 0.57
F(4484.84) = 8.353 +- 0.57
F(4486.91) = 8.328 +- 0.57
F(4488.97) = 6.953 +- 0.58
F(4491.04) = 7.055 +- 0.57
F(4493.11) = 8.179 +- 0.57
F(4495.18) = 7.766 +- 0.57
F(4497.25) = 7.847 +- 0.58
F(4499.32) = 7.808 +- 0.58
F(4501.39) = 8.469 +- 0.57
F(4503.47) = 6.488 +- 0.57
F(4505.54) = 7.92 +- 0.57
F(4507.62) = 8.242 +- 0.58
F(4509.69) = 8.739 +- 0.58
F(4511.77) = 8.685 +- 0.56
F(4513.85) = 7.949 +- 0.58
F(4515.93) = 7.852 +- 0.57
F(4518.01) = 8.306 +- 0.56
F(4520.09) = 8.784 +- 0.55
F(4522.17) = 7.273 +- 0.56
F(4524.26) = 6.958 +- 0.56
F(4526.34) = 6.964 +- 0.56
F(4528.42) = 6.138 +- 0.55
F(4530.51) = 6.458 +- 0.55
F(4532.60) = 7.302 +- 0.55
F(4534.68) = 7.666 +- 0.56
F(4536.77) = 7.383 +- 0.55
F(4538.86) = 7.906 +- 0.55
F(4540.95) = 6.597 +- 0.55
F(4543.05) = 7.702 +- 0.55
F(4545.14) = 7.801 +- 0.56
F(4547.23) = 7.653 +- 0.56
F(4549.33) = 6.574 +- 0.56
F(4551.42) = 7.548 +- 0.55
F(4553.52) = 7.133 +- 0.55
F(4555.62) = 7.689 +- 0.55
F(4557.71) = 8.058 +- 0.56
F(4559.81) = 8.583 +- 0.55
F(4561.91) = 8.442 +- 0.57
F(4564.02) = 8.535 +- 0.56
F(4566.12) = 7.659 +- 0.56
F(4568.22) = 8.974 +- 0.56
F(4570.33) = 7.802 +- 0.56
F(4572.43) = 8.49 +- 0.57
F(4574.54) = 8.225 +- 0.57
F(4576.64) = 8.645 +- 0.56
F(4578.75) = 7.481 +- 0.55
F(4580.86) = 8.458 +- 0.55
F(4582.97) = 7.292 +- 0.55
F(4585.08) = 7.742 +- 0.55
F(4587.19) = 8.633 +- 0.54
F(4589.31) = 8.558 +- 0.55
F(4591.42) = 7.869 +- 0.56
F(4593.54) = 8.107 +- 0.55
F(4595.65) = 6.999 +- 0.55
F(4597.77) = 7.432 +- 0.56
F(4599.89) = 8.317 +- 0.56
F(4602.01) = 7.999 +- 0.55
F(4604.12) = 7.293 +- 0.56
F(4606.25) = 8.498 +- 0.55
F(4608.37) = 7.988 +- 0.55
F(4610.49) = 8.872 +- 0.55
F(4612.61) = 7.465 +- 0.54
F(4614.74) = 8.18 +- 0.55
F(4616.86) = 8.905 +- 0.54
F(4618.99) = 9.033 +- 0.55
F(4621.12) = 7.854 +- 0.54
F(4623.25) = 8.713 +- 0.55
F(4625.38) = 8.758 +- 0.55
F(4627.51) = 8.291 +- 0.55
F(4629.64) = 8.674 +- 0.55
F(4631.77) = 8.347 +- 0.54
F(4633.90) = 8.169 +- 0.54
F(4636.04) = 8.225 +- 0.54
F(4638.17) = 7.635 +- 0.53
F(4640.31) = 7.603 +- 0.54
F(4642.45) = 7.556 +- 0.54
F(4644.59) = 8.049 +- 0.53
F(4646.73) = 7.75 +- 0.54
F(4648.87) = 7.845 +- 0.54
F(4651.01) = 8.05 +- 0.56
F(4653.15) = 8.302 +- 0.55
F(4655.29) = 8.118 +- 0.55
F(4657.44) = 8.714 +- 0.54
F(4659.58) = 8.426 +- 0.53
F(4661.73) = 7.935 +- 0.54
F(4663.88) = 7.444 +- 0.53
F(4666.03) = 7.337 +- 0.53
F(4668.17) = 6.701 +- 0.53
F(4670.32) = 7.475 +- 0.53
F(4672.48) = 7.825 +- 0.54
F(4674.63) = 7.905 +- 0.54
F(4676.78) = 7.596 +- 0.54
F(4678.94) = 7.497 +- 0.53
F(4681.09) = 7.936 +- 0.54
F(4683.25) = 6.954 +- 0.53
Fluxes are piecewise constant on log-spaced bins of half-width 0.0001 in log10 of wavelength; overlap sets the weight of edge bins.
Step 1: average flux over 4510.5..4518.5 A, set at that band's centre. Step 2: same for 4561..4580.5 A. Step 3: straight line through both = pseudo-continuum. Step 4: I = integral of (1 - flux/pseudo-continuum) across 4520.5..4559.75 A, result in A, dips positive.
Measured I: 4.3 A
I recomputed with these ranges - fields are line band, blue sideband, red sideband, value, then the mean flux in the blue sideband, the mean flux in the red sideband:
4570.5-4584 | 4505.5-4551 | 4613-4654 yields -0.38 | 7.58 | 8.19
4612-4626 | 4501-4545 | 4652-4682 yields -1.27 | 7.6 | 7.8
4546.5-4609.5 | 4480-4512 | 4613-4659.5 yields 1.13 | 7.94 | 8.22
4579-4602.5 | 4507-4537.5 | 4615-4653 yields 0.17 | 7.64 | 8.2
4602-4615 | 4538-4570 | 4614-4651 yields 0.07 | 7.79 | 8.21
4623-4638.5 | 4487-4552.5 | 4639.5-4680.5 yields -1.22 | 7.59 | 7.8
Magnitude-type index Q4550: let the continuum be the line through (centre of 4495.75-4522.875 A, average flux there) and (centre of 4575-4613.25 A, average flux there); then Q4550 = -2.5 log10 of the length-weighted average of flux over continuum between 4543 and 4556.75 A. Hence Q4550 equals 0.08 mag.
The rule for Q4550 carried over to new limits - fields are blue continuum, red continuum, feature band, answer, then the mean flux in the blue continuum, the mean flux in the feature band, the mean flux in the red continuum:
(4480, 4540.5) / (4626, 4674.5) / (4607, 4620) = -0.07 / 7.72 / 8.41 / 7.94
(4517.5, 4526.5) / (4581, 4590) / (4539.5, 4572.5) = 0.01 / 7.69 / 7.81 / 8.07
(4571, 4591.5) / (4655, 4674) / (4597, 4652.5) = -0.03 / 8.15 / 8.14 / 7.76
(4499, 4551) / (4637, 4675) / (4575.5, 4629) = -0.06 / 7.58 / 8.14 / 7.81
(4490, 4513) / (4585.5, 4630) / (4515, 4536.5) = 0.09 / 7.93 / 7.37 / 8.2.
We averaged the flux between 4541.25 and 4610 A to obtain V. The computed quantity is 7.94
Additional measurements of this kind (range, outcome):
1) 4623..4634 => 8.51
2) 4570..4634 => 8.17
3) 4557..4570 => 8.35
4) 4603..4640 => 8.28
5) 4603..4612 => 8.13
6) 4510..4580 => 7.75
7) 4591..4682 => 7.99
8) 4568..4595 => 8.13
